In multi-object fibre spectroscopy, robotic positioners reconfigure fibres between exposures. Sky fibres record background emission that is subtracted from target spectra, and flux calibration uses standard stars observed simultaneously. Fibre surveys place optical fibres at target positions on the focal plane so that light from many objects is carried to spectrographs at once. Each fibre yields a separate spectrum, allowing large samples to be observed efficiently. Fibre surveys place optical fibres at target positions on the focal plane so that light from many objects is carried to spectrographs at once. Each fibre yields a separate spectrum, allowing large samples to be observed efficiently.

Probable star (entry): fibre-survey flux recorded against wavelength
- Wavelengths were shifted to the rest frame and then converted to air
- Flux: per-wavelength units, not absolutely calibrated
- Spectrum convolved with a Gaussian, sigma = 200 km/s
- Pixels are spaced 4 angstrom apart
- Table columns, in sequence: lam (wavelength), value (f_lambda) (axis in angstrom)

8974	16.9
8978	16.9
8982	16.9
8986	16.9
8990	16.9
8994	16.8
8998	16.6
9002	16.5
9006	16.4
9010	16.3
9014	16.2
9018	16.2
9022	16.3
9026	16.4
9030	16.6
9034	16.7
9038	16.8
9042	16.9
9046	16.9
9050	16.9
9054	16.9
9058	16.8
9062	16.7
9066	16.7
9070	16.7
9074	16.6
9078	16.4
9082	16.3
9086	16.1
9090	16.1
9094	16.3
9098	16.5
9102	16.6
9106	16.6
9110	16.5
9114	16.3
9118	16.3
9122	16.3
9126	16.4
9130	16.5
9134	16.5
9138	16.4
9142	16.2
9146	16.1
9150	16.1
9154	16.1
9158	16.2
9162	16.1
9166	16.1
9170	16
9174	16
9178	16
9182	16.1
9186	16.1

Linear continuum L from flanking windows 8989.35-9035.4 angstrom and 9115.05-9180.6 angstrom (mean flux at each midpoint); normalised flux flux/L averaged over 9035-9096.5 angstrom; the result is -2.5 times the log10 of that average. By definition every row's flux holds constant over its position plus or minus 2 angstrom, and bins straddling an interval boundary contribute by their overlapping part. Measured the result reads -0.02 mag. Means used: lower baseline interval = 16.5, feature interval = 16.6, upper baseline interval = 16.2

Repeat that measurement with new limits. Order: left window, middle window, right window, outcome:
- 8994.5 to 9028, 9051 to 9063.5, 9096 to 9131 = -0.03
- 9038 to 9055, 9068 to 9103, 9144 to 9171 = 0.01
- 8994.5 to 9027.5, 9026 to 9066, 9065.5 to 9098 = -0.03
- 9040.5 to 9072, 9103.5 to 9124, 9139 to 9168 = 0.00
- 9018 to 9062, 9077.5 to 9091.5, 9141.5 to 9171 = 0.02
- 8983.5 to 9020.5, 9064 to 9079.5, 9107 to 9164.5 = -0.01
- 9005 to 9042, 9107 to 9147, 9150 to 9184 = -0.01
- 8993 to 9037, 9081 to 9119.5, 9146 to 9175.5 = -0.01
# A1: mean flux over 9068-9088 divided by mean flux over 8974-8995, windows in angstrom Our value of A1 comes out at 0.97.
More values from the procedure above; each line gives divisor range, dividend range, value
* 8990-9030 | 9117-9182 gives 0.99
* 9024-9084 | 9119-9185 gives 0.97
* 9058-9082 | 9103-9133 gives 0.99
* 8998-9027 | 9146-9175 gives 0.98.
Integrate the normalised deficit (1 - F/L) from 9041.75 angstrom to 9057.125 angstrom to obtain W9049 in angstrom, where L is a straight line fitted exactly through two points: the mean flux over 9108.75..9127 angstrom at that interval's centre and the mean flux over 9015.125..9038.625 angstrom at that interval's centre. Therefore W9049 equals -0.4 angstrom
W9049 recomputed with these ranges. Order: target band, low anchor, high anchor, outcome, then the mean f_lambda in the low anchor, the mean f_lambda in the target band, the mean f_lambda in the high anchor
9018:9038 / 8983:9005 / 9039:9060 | 0.38 angstrom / 16.7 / 16.5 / 16.9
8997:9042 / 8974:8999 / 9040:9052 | 1.08 angstrom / 16.8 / 16.5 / 16.9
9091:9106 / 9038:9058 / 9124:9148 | 0.10 angstrom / 16.9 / 16.5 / 16.3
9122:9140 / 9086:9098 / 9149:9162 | -0.29 angstrom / 16.2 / 16.4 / 16.1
